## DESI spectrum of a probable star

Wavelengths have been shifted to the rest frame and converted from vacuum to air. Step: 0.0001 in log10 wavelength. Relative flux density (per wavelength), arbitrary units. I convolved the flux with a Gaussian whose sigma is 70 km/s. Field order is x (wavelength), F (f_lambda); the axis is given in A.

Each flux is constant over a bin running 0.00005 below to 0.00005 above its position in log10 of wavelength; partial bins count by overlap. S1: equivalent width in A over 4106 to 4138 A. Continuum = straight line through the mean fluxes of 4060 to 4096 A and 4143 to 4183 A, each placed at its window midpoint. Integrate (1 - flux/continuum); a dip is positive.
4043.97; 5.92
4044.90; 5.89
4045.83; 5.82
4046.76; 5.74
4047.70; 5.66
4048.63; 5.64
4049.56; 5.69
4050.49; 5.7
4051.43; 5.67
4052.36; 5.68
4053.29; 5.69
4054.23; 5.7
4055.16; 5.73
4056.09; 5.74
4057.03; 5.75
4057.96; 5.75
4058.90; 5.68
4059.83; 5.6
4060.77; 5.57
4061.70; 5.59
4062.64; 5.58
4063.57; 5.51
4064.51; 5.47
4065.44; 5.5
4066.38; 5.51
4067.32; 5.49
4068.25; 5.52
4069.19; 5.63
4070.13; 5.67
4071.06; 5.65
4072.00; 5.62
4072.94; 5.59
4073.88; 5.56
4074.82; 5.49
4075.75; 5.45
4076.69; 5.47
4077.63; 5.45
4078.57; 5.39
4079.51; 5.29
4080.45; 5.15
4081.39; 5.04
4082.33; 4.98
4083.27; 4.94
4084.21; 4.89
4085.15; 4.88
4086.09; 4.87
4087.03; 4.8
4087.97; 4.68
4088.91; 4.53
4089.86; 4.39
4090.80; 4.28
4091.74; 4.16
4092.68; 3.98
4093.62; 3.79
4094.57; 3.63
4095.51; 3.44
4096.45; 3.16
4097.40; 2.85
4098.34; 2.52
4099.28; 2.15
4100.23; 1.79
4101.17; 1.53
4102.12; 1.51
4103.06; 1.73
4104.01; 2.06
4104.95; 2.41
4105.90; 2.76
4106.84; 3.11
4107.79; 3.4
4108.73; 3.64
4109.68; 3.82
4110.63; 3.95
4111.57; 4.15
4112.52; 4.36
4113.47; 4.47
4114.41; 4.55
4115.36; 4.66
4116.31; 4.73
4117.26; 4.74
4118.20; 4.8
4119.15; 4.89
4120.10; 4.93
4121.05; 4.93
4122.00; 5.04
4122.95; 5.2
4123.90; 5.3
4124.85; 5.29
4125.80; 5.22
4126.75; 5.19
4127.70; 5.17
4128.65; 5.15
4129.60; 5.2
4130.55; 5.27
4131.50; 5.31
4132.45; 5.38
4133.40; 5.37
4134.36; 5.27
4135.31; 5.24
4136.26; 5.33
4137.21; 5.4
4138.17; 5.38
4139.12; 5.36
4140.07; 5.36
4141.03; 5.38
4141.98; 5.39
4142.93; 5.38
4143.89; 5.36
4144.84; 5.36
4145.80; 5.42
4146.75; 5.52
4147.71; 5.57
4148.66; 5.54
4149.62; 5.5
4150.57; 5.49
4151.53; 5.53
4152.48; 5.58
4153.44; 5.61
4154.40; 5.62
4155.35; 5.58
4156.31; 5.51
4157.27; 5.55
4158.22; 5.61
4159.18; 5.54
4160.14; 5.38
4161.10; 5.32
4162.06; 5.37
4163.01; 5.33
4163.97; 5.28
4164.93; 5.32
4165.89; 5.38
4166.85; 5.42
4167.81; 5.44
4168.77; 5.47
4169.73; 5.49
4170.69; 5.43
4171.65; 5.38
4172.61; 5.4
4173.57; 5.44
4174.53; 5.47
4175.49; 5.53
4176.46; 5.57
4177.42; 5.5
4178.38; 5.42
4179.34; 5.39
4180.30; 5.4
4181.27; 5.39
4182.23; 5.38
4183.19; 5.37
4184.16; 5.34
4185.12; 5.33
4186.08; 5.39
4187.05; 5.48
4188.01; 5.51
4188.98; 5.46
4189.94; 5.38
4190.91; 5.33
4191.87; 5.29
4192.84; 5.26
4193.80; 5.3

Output 2.96 A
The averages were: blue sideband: 5.07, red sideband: 5.46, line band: 4.78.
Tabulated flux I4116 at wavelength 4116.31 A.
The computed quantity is 4.73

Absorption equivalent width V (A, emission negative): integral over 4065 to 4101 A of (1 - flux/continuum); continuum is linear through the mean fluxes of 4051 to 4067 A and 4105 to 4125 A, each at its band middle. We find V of 3.45 A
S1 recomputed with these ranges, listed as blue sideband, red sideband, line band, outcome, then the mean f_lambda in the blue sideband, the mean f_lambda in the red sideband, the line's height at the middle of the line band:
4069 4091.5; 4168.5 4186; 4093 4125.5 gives 9.53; 5.14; 5.43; 5.22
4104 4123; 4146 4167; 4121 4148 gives -2.89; 4.15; 5.48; 4.8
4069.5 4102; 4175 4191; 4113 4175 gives -3.50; 4.41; 5.42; 5.02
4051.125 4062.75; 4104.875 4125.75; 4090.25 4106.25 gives 6.58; 5.67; 4.38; 4.76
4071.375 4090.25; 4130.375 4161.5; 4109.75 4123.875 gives 1.69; 5.13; 5.44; 5.3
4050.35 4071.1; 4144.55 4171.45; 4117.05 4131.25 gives 1.09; 5.62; 5.47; 5.52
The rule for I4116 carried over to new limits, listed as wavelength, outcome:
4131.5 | 5.31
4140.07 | 5.36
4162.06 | 5.37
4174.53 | 5.47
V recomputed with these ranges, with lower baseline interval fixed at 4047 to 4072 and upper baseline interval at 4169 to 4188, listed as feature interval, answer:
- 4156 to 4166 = 0.1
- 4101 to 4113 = 5.5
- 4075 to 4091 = 1.7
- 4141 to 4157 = 0.0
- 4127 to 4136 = 0.4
